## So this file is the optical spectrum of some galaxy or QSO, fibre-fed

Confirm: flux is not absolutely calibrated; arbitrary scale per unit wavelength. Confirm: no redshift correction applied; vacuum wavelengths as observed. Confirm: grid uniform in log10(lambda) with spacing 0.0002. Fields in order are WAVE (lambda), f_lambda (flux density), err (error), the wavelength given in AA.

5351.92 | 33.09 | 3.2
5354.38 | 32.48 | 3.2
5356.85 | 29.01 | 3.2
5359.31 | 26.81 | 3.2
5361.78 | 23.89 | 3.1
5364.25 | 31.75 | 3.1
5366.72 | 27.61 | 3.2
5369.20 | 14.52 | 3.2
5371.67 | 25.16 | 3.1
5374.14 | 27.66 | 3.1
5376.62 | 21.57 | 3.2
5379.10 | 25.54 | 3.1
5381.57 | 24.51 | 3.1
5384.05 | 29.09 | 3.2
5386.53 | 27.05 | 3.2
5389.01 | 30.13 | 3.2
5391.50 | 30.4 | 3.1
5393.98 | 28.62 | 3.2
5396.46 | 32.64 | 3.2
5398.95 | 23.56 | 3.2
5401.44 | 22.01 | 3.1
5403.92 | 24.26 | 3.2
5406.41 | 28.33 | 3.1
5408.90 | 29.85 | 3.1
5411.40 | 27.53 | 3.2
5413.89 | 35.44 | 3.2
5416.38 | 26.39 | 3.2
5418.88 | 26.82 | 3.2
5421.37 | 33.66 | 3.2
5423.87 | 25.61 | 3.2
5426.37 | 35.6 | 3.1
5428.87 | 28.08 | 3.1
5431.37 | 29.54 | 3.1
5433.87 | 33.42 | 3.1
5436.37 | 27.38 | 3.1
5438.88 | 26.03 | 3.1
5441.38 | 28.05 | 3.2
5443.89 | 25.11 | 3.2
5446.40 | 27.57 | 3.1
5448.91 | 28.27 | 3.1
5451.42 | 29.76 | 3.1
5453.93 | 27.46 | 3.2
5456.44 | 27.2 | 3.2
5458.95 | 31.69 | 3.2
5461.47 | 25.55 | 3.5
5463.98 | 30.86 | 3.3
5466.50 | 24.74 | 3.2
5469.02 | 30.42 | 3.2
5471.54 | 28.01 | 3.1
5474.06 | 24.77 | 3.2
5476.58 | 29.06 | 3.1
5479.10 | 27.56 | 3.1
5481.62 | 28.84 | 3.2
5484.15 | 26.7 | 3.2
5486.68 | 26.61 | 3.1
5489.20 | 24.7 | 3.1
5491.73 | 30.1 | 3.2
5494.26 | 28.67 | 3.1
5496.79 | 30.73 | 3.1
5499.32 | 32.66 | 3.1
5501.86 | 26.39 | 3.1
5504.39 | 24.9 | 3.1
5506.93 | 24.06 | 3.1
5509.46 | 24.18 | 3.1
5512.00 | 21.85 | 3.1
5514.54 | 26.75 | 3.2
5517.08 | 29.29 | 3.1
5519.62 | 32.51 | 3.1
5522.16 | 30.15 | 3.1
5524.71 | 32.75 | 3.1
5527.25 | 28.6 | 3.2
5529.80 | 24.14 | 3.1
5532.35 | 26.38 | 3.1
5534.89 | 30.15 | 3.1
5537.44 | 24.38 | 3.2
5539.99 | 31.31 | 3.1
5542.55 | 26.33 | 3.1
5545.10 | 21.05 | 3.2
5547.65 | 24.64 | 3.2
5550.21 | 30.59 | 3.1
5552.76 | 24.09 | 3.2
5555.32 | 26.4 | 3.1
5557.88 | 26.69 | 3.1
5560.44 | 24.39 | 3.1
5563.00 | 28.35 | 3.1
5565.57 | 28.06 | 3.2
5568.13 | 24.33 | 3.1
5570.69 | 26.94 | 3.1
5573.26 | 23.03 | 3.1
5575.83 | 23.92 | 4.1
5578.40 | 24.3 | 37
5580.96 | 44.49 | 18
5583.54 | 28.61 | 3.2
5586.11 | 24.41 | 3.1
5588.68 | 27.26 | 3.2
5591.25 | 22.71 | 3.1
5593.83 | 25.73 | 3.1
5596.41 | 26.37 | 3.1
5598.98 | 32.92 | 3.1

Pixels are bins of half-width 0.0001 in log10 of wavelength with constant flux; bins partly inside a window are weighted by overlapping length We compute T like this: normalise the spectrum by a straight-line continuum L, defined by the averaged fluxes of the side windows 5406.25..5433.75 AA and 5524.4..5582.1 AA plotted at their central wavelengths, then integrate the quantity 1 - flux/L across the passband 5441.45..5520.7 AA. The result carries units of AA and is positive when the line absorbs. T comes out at 2.7 AA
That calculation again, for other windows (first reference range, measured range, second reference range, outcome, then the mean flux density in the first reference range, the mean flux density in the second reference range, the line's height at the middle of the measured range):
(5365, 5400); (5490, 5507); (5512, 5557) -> -0.8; 26.4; 27.4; 27.2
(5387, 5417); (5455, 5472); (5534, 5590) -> -0.4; 28.3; 27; 27.8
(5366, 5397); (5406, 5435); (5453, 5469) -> -3.0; 26.3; 28.1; 27.2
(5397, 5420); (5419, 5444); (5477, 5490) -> -1.9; 27.3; 27.1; 27.2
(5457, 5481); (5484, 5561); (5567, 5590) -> 1.7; 28.1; 27.5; 27.8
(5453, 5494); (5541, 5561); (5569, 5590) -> 1.6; 27.8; 27.8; 27.8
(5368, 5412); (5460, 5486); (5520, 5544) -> -0.2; 26.2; 28.3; 27.5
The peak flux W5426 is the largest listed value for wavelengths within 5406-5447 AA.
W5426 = 35.6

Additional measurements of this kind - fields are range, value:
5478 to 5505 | 32.66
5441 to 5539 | 32.75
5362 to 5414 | 35.44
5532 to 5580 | 31.31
